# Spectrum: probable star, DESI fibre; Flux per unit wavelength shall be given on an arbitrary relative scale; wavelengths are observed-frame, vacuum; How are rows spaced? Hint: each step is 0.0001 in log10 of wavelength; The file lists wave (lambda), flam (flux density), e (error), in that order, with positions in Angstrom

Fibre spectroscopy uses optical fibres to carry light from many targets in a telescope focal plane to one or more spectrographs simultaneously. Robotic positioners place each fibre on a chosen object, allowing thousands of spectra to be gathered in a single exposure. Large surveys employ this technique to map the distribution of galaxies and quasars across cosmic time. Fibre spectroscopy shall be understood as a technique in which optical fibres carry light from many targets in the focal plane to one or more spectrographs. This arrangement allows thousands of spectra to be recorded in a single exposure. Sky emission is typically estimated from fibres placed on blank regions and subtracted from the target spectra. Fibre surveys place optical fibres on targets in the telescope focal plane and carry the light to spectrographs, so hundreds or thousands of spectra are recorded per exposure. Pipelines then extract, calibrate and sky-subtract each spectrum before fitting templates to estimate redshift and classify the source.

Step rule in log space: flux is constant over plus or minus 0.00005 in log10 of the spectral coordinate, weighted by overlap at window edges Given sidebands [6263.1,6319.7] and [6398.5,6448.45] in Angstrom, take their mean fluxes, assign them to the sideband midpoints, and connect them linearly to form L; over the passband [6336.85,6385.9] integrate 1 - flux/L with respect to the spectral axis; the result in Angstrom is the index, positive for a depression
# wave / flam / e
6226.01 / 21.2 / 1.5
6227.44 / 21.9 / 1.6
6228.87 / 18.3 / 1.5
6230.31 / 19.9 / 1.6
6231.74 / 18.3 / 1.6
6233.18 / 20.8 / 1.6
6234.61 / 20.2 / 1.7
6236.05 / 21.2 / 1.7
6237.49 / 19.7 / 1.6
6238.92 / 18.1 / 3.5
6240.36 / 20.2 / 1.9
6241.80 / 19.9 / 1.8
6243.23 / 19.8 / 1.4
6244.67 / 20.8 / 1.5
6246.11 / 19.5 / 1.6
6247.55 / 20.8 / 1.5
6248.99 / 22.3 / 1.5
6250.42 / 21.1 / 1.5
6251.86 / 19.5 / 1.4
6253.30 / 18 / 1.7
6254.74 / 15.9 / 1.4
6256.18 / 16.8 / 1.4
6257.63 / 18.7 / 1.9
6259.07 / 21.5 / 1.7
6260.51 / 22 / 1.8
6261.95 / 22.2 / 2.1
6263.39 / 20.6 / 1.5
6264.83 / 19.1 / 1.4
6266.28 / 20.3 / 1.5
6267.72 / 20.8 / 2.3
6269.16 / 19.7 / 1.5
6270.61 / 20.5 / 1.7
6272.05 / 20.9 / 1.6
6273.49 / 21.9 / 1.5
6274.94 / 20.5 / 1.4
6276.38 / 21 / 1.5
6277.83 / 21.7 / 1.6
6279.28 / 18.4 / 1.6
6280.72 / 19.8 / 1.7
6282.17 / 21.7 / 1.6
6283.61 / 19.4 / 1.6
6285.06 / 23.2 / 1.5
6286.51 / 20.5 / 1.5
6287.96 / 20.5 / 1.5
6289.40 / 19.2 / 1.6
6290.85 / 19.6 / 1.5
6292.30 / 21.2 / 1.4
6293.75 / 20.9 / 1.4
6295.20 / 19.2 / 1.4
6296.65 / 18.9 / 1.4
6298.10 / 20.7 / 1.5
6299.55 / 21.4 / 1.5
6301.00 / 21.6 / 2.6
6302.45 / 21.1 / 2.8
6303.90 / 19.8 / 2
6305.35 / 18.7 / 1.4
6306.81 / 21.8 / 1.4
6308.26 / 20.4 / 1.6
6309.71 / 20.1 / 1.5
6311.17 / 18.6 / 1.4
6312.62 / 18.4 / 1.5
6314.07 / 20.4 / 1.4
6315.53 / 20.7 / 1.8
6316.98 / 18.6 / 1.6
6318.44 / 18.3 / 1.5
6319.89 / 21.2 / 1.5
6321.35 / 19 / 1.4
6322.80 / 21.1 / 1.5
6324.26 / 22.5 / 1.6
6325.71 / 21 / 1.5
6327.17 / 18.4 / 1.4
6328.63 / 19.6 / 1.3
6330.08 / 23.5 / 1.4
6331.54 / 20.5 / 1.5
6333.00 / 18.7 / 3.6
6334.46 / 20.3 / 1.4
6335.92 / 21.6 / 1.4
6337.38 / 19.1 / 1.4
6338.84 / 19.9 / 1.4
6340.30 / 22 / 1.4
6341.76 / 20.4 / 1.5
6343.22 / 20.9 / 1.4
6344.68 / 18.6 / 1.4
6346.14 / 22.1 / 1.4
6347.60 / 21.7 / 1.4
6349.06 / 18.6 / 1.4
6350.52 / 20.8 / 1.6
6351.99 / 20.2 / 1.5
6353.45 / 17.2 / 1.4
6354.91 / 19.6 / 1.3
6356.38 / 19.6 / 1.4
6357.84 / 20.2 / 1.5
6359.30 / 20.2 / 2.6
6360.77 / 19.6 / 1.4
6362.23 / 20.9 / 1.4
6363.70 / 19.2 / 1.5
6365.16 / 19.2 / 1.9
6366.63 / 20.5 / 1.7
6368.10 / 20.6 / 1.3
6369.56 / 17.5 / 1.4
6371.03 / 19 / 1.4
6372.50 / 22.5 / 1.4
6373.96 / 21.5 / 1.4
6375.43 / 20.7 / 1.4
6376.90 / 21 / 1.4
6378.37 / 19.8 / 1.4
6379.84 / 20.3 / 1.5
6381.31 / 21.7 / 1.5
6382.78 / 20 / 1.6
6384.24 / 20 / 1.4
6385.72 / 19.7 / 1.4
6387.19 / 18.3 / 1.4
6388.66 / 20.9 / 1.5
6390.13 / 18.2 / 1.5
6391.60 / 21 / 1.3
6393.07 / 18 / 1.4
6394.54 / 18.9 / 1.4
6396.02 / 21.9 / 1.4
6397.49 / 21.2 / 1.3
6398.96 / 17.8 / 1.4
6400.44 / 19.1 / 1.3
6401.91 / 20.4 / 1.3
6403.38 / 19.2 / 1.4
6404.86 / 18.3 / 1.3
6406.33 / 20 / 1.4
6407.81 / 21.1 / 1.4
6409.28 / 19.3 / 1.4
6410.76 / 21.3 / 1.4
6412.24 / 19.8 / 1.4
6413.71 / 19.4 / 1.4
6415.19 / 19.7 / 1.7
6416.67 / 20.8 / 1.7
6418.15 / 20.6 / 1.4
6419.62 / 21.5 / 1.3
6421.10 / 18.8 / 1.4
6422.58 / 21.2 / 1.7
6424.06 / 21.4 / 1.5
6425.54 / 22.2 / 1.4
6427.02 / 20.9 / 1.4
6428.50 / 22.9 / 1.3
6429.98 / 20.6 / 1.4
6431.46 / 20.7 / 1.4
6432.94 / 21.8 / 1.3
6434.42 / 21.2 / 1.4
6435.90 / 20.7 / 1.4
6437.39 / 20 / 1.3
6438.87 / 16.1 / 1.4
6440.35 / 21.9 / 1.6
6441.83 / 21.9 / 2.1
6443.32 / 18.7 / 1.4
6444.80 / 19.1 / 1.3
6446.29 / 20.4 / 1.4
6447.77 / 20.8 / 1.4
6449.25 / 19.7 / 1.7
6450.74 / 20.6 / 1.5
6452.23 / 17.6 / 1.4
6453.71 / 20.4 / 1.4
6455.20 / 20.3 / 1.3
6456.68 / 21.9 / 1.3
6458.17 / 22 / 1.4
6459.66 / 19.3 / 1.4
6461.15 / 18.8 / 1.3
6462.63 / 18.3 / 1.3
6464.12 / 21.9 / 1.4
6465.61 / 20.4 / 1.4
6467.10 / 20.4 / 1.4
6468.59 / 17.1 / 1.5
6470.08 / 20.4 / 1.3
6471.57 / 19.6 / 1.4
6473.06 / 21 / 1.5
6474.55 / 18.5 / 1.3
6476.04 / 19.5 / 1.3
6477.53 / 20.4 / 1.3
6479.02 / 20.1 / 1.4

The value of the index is 0.3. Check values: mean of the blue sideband 20.3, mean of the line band 20.1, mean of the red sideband 20.3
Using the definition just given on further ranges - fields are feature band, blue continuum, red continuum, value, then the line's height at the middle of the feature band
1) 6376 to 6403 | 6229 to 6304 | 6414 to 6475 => 0.5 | 20.3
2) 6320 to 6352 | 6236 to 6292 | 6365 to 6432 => -0.5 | 20.2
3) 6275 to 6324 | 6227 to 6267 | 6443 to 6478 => -0.9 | 19.9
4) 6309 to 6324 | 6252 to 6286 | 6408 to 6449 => 0.4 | 20.3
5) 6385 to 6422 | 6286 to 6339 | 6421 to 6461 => 1.1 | 20.4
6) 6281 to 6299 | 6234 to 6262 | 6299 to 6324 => -0.4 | 20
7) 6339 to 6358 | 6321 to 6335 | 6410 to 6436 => 0.4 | 20.6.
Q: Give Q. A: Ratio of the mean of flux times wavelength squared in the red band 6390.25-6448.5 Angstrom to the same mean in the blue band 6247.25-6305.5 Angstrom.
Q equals 1.0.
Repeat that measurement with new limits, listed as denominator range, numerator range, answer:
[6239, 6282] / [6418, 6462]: 1.08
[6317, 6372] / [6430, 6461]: 1.04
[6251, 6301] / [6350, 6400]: 1.02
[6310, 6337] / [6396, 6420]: 1.02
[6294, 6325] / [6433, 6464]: 1.04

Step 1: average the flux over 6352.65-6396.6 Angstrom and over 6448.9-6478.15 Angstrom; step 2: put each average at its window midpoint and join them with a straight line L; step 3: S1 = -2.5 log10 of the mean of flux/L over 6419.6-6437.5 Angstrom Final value -0.06 mag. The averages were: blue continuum 19.9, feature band 21.1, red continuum 19.9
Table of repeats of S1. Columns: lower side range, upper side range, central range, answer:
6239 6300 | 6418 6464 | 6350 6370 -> 0.03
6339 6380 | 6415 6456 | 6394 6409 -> 0.03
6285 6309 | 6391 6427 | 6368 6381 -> -0.01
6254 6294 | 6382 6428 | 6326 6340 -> 0.00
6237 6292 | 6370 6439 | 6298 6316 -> 0.00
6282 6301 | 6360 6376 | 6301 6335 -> 0.01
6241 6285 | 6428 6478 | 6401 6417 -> 0.01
